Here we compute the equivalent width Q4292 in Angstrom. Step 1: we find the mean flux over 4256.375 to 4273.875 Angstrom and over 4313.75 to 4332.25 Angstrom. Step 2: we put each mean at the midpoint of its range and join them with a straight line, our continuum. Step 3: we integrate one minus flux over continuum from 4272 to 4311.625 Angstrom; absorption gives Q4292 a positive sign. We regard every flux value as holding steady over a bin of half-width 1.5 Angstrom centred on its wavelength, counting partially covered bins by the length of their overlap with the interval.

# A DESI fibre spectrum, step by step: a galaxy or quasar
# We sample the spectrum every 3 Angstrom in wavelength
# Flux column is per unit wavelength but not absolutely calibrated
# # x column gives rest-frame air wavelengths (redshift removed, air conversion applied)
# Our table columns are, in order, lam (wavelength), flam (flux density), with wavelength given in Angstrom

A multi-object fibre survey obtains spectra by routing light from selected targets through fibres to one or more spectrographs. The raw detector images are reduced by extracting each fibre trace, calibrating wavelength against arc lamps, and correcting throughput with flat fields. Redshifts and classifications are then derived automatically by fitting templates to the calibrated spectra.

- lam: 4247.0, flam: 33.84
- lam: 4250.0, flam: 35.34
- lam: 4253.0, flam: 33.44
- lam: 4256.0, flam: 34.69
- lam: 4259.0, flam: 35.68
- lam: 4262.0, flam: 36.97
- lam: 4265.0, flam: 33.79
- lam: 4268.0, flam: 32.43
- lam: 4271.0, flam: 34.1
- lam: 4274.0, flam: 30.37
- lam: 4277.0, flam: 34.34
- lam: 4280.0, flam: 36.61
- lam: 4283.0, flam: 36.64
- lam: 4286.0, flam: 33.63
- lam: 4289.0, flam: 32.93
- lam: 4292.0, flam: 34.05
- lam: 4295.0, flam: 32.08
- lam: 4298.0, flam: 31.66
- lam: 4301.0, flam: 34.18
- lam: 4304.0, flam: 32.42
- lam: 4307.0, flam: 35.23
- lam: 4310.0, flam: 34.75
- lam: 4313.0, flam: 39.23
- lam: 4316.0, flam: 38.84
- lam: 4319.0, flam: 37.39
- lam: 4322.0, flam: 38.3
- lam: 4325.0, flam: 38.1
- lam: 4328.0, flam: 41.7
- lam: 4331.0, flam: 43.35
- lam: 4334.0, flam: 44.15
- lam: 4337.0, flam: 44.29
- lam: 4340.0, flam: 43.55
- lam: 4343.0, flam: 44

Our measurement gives 3.1 Angstrom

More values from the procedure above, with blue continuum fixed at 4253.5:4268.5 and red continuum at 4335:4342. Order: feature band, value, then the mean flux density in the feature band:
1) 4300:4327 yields 2.9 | 36.6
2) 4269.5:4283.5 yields 0.9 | 34.3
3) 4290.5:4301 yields 1.6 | 32.8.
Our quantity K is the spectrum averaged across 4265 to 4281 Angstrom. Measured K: 33.5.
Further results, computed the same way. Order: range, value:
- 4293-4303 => 32.7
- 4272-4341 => 36.8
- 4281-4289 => 34.8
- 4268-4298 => 33.7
